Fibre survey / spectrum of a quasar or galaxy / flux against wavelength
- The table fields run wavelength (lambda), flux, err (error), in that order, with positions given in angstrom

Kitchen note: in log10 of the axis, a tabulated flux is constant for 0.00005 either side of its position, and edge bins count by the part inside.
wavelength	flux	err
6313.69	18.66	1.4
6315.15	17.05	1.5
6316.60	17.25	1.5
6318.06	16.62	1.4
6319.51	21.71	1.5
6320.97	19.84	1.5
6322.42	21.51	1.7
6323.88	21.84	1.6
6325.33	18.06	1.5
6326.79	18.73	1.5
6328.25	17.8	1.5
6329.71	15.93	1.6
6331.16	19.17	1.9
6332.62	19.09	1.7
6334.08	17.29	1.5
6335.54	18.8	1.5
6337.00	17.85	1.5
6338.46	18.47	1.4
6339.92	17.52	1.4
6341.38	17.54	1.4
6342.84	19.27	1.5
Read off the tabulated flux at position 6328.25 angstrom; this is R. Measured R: 17.8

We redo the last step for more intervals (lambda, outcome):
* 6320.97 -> 19.84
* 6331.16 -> 19.17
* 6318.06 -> 16.62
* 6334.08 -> 17.29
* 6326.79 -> 18.73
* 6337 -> 17.85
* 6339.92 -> 17.52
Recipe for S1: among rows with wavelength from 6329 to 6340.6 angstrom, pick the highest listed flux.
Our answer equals 19.17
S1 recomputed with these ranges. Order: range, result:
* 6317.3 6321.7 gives 21.71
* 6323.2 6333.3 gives 21.84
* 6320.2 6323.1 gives 21.51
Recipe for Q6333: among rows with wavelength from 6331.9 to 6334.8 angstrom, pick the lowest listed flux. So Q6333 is 17.29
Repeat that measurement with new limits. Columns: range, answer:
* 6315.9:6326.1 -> 16.62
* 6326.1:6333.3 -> 15.93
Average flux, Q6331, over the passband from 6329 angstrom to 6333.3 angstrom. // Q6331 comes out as 18.1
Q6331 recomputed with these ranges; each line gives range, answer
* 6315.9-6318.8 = 17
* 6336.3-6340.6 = 17.9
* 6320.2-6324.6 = 21.1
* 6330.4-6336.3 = 18.6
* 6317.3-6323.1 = 19.9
